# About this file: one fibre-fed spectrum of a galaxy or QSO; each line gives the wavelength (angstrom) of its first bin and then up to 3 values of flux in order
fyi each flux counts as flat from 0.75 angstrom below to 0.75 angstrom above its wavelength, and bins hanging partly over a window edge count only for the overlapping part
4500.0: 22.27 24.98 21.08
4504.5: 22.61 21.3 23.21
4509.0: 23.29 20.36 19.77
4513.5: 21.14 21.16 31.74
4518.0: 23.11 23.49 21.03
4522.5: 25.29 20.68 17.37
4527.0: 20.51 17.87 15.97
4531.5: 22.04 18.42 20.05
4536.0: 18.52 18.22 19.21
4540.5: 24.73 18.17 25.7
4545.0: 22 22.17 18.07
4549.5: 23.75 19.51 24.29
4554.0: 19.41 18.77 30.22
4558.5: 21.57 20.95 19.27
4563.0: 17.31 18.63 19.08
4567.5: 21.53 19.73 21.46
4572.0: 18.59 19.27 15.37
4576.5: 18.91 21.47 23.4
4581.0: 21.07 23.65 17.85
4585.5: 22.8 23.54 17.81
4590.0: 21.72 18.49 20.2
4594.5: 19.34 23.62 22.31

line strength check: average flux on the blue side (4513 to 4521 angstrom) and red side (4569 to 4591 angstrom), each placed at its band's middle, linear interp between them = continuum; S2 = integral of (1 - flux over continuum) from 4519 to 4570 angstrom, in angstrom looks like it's 3.9 angstrom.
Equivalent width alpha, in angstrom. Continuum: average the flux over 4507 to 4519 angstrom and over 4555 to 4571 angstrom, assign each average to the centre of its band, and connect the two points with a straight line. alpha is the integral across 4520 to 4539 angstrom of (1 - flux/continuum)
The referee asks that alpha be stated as 2.2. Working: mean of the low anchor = 23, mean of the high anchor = 20.8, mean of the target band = 19.7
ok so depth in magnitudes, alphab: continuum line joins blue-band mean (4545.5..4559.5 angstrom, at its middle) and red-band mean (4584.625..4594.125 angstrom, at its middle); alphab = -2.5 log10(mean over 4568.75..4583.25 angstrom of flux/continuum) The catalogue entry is 0.04 mag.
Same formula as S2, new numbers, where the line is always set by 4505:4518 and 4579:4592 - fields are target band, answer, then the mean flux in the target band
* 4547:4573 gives 1.2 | 20.7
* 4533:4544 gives 0.9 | 20.4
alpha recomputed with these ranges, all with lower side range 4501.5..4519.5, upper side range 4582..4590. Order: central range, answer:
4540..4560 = -0.2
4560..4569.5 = 1.0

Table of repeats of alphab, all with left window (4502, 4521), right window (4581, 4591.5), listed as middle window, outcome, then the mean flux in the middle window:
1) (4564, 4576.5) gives 0.12 mag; 19.2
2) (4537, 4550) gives 0.03 mag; 21.3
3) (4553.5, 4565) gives 0.04 mag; 20.8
